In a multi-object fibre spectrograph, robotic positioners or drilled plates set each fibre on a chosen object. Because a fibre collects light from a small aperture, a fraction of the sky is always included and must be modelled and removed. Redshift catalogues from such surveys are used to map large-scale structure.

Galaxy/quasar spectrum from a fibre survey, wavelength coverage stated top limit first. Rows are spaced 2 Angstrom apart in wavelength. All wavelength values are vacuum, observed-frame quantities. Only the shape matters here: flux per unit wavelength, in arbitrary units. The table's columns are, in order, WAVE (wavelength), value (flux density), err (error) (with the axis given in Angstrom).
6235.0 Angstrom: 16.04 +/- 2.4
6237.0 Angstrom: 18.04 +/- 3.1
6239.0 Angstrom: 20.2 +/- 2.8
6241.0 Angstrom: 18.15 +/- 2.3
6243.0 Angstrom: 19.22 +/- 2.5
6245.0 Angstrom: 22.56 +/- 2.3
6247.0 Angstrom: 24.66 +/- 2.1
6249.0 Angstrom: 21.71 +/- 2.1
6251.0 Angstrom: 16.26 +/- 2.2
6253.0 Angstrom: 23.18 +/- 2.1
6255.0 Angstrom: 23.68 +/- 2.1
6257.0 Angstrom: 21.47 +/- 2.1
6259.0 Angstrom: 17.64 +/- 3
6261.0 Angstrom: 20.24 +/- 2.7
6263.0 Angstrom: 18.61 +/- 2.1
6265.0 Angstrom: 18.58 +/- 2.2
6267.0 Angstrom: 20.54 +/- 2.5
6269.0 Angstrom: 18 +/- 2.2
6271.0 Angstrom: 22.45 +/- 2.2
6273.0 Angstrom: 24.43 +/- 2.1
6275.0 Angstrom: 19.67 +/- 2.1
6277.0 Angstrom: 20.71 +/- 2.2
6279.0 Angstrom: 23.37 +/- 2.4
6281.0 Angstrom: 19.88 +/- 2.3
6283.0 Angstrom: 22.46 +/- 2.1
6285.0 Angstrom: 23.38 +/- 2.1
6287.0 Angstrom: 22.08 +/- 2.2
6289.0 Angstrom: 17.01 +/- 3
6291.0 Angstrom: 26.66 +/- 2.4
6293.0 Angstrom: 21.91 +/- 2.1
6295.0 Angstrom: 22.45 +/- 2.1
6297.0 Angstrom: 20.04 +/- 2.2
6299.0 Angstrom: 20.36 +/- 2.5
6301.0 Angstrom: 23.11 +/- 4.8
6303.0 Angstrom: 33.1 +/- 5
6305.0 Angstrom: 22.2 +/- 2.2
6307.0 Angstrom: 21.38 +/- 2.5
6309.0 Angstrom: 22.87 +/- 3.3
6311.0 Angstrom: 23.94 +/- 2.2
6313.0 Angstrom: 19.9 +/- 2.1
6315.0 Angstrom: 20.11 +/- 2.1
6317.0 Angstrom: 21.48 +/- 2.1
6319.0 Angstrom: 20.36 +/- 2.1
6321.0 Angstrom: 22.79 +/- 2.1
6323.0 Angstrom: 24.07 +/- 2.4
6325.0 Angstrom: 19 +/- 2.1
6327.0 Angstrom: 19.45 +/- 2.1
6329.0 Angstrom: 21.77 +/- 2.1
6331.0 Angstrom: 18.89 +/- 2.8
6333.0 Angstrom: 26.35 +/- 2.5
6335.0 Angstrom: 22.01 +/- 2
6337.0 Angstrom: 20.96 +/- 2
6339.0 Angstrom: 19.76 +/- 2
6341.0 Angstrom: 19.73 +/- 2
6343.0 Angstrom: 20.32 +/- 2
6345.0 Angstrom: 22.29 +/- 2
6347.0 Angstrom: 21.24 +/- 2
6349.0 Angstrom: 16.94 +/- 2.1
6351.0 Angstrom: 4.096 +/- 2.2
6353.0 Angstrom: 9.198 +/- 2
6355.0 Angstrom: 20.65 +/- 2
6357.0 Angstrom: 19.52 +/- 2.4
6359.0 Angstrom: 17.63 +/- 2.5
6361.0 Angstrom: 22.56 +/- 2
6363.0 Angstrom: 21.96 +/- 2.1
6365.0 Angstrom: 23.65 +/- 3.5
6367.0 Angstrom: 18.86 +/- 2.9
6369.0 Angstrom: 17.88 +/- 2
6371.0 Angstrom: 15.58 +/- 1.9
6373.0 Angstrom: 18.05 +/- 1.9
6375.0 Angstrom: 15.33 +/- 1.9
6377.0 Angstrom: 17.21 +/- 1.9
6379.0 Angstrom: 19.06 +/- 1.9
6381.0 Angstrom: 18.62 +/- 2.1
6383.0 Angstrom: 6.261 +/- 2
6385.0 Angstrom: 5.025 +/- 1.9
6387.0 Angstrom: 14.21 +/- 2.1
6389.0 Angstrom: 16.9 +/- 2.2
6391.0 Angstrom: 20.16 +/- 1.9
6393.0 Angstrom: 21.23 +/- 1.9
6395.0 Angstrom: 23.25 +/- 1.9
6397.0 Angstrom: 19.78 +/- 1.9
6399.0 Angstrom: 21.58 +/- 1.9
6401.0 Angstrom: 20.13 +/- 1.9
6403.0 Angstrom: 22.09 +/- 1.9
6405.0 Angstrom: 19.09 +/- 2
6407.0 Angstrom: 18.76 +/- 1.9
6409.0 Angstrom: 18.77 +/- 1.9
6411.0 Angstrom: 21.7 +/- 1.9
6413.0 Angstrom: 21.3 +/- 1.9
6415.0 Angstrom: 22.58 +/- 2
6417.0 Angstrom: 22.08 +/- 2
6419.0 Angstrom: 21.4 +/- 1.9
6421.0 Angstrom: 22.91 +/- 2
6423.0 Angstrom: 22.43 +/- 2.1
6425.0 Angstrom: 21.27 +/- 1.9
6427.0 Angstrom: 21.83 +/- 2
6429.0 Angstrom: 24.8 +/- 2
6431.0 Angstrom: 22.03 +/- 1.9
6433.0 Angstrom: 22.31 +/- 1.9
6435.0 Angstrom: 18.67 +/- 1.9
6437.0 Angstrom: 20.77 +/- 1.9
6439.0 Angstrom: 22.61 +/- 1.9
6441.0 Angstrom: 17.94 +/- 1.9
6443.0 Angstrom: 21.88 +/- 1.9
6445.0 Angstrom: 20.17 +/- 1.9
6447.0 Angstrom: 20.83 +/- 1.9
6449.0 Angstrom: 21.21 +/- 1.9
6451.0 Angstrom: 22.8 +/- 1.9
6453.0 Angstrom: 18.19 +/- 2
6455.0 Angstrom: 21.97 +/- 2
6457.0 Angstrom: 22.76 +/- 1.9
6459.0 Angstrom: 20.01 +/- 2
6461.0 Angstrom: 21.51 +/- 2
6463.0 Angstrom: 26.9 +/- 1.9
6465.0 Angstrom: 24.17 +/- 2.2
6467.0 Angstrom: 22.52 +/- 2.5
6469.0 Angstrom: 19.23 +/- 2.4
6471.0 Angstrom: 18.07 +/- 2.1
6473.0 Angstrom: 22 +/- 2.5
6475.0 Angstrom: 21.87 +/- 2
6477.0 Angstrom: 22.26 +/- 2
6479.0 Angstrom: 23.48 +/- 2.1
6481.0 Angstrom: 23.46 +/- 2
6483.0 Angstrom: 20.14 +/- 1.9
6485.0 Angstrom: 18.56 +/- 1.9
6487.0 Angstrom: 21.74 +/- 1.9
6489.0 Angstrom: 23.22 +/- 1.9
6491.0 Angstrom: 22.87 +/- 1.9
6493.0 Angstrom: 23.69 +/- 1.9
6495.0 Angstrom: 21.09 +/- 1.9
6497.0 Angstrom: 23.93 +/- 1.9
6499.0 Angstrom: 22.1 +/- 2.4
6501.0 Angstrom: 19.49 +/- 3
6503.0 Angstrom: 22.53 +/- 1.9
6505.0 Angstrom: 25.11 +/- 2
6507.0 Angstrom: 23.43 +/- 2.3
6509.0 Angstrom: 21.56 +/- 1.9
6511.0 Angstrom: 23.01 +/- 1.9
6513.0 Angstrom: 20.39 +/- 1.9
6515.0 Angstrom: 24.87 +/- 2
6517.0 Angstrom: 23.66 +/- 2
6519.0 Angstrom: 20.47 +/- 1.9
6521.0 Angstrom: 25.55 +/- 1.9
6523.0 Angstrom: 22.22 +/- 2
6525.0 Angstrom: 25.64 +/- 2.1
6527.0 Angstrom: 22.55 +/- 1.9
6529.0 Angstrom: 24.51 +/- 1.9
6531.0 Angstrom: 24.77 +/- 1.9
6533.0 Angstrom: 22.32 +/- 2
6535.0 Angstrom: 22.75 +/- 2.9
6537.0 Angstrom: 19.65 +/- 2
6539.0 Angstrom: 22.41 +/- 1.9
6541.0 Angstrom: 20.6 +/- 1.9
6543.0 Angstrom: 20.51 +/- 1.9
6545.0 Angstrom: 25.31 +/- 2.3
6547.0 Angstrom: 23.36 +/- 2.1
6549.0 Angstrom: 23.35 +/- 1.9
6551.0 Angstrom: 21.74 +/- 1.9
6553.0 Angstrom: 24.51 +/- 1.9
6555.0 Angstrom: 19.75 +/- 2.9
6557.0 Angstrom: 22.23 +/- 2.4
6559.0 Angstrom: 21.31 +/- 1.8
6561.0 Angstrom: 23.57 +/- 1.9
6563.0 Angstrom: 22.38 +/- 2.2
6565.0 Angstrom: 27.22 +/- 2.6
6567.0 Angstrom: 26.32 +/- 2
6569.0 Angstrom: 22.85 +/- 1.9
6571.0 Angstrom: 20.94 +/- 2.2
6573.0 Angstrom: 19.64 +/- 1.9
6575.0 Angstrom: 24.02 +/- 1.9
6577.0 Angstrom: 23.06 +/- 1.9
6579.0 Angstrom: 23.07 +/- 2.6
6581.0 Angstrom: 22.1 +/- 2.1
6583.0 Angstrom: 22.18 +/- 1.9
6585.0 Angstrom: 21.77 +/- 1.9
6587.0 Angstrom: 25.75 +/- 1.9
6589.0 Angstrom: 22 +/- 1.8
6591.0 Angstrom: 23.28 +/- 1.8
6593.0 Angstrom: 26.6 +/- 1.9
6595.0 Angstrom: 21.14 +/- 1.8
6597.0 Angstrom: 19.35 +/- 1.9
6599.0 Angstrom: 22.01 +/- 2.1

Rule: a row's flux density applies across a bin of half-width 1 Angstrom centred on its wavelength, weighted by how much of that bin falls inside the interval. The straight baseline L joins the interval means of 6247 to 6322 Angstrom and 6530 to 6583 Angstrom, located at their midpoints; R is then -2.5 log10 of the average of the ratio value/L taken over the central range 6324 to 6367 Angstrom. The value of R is 0.13 mag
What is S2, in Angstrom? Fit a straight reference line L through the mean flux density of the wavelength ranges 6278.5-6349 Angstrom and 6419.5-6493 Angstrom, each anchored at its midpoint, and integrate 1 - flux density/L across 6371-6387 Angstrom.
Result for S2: 5.5 Angstrom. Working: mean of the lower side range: 21.8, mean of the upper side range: 21.7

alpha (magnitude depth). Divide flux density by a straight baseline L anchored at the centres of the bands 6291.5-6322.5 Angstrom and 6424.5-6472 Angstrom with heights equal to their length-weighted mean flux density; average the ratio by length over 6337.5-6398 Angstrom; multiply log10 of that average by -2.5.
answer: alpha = 0.24 mag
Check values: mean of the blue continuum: 22.5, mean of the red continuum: 21.4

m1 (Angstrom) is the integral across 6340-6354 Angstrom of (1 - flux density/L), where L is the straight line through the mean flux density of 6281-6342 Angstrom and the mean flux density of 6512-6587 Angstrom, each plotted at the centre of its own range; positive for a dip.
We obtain 3.7 Angstrom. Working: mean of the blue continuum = 22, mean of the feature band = 16.3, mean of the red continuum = 22.8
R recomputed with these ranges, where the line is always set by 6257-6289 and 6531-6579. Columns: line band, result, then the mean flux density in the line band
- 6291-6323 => -0.08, 22.6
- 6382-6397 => 0.35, 15.6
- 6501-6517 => -0.02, 22.8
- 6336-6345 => 0.04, 20.4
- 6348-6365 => 0.25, 17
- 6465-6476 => 0.05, 21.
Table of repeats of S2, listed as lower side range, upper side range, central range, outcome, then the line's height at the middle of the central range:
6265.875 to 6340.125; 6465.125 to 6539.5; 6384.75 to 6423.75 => 3.68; 22.1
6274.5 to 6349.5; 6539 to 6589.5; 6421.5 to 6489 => 2.31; 22.3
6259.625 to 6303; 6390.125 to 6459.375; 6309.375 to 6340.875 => 0.03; 21.4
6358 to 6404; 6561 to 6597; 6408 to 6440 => -4.18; 19.2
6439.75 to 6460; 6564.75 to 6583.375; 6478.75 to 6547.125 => -2.06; 21.9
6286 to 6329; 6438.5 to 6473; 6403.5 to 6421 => 0.56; 21.6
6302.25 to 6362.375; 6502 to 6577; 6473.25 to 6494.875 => 0.15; 22.2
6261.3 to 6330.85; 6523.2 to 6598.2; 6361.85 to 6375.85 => 2.00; 22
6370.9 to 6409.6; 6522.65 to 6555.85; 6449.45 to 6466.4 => -1.98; 19.9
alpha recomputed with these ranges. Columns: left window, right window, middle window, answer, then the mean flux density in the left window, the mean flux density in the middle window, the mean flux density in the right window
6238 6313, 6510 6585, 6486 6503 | 0.01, 21.5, 22.3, 22.8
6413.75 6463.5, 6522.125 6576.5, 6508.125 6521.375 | -0.01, 21.6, 22.7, 22.8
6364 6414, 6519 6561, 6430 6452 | -0.07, 18.2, 21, 22.7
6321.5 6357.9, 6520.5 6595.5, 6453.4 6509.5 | -0.02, 19.3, 22.1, 23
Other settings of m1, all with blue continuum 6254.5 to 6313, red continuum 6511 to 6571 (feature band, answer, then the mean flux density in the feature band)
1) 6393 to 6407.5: 1.0 Angstrom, 20.8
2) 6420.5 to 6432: -0.1 Angstrom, 22.5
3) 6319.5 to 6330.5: 0.3 Angstrom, 21.3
